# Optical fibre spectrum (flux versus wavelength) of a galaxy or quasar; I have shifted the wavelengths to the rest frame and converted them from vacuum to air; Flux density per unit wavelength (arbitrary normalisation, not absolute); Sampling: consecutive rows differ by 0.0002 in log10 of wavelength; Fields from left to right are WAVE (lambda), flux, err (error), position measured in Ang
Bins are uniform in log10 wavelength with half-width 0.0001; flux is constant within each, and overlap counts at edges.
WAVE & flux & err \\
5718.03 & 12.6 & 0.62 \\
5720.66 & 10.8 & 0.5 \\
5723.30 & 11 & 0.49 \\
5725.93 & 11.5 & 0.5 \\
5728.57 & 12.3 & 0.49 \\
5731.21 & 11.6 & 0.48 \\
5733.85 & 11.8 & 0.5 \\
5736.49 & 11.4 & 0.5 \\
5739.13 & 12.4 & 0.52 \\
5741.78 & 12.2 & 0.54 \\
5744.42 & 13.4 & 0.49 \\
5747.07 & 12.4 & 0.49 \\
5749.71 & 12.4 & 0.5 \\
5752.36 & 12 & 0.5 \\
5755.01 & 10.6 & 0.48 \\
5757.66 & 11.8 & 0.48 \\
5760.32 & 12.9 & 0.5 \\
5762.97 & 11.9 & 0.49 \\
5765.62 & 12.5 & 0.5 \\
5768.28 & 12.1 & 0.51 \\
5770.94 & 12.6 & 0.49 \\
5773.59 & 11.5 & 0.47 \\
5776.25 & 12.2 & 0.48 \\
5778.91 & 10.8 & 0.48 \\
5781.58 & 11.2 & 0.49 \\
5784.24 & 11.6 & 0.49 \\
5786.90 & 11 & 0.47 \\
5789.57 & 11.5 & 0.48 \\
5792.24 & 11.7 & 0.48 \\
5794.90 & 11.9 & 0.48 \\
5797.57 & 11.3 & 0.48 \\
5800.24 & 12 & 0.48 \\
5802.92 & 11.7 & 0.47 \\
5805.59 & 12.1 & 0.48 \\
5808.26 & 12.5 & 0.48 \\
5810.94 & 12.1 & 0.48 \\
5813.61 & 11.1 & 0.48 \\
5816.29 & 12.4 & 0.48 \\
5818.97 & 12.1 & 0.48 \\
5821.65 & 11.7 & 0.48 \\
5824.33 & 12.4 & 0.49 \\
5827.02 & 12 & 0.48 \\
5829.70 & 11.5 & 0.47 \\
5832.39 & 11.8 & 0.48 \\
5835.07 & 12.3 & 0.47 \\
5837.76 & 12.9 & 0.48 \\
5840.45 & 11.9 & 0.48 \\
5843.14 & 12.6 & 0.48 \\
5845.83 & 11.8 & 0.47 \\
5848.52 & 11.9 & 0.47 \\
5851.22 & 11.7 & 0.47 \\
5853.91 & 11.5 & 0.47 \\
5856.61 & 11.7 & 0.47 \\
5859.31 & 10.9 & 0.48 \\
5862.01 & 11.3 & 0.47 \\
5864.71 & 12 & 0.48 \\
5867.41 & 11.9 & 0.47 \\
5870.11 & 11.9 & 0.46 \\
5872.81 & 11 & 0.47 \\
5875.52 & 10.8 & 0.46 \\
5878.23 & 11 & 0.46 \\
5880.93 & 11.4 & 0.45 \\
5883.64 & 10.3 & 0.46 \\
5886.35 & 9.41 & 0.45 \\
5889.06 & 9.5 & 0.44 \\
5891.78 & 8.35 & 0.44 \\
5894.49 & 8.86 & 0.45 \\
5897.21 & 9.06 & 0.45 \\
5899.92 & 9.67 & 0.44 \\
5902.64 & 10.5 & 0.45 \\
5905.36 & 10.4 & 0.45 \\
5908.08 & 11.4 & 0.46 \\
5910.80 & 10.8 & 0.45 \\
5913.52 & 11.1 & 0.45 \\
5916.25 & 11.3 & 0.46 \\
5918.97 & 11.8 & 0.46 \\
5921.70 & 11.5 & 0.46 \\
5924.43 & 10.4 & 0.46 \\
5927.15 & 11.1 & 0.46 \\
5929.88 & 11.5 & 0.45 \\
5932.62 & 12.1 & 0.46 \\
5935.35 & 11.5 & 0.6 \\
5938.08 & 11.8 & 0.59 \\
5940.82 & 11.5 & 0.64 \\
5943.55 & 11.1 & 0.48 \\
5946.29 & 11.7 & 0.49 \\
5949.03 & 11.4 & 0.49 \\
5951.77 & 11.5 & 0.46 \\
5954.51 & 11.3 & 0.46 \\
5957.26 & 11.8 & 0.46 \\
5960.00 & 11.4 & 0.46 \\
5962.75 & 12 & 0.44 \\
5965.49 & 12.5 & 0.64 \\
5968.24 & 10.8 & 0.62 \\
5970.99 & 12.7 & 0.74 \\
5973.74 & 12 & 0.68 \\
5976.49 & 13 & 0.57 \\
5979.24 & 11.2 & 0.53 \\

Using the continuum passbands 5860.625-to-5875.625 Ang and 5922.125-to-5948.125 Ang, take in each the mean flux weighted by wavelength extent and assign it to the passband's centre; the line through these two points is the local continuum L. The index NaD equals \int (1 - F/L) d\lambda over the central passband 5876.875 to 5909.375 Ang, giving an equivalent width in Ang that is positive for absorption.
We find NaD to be 4.3 Ang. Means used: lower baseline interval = 11.5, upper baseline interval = 11.4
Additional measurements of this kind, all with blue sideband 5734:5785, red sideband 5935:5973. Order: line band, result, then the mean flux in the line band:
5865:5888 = 1.6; 11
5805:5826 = -0.3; 12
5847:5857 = 0.1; 11.7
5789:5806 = 0.3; 11.7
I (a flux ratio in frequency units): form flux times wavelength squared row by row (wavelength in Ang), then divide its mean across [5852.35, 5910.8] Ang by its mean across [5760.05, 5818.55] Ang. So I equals 0.9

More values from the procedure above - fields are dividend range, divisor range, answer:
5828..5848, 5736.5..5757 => 1.03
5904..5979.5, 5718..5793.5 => 1.04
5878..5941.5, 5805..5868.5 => 0.92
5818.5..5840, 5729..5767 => 1.03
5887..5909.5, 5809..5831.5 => 0.84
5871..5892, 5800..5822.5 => 0.89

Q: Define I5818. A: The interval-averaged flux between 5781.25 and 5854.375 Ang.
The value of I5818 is 11.9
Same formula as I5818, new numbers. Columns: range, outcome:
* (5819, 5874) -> 11.8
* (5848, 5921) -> 10.8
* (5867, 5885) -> 11.2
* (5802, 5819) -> 12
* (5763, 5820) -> 11.8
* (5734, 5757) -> 12.1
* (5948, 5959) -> 11.5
